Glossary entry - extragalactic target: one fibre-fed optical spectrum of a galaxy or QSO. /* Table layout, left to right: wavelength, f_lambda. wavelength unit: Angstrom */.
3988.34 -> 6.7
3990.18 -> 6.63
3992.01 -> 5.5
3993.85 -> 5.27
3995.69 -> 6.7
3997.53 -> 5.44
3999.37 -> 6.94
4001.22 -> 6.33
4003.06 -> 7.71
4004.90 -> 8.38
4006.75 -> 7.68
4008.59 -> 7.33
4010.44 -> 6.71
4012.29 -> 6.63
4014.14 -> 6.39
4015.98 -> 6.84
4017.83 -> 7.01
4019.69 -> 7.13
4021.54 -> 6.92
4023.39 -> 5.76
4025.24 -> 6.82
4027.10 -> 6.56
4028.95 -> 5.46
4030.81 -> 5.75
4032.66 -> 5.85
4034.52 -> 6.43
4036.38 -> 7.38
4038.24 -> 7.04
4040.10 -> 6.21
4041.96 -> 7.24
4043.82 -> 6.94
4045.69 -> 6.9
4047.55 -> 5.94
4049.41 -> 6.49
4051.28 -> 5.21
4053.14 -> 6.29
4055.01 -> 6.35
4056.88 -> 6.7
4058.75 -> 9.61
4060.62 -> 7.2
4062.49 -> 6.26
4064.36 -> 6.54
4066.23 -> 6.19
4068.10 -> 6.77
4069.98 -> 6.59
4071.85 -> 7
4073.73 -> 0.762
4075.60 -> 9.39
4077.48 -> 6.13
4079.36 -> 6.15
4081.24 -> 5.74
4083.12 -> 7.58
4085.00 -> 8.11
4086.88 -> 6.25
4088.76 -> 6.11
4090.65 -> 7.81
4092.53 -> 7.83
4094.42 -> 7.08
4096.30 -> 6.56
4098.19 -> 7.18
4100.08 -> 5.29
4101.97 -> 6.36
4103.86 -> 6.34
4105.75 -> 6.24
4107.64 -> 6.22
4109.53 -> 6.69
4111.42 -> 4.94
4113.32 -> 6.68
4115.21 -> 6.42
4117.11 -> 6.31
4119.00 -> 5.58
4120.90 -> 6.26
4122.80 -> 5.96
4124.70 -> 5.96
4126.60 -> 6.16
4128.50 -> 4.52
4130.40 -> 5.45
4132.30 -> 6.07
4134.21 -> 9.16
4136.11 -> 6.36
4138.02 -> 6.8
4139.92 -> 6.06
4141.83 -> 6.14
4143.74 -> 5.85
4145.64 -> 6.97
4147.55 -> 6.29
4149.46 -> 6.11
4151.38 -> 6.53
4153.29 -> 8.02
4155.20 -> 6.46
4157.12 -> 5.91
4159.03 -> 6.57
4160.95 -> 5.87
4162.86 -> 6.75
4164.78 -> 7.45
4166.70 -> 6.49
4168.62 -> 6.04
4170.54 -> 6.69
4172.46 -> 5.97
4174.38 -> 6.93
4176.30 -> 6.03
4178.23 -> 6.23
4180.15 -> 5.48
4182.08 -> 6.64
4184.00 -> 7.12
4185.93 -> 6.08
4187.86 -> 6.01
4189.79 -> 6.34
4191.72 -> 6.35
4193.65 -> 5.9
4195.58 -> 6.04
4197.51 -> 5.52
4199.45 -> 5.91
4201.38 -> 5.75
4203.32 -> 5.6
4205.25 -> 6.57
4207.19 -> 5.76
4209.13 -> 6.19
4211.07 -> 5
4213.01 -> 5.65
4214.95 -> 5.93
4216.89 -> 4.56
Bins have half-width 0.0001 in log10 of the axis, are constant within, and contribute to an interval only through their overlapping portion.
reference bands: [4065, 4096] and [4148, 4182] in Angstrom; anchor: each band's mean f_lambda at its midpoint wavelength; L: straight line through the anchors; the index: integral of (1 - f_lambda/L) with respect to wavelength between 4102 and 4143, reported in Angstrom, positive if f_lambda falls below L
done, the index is 1.96 Angstrom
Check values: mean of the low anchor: 6.59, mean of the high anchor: 6.44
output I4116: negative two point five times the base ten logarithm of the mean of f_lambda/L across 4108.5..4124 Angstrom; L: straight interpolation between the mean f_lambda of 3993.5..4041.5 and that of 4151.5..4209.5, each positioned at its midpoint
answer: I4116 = 0.06 mag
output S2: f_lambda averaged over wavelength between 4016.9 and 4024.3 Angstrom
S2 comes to 6.7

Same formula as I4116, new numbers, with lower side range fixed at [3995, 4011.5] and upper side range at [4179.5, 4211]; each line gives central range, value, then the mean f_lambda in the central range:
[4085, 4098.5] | -0.075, 7.04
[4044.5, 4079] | 0.044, 6.46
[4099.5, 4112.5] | 0.081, 6.04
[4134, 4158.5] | -0.049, 6.59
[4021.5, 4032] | 0.126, 6.15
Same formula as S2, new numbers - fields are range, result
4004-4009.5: 7.8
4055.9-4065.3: 7.26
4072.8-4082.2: 5.64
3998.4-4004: 6.99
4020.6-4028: 6.52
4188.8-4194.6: 6.2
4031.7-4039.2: 6.67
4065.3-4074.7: 5.48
